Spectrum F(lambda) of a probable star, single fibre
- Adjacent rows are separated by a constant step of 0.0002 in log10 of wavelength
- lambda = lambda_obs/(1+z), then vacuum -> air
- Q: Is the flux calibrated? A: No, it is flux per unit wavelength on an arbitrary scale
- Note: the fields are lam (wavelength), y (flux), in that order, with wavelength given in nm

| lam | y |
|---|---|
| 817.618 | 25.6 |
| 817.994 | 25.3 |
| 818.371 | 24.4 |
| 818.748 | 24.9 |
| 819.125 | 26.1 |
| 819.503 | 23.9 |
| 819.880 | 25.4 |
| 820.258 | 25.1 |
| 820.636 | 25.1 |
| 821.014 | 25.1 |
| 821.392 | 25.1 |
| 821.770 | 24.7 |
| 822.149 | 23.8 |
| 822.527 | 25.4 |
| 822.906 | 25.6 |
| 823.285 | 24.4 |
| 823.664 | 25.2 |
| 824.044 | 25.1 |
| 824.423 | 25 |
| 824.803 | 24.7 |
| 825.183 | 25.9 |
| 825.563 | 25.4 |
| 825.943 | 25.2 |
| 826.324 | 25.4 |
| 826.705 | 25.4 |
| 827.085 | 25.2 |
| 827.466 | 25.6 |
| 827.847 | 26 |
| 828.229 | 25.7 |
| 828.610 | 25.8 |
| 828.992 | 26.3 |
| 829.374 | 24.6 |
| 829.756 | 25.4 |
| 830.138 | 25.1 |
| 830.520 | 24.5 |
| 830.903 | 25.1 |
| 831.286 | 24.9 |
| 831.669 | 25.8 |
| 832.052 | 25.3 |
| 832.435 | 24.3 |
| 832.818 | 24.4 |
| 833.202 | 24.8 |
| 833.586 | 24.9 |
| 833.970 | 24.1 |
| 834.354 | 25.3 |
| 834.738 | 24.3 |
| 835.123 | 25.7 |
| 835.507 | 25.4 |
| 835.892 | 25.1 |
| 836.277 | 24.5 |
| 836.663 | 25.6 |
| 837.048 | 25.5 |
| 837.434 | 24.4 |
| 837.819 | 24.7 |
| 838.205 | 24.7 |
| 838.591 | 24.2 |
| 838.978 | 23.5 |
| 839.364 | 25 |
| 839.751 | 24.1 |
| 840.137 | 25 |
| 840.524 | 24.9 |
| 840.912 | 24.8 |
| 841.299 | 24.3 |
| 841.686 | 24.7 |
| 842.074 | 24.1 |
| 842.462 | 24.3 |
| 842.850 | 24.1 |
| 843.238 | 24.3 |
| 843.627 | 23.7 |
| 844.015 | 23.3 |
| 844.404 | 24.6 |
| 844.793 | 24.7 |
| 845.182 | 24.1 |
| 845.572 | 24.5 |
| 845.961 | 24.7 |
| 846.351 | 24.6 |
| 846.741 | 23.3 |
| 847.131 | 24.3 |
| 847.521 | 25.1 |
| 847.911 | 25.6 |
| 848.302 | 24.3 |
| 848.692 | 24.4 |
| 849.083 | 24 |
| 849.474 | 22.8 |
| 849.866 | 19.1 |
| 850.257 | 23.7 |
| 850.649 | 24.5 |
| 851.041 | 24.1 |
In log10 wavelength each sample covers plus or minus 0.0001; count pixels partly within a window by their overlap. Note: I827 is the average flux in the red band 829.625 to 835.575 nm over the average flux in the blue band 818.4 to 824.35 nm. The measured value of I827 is 1.0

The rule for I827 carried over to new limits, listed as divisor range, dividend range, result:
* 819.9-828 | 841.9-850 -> 0.95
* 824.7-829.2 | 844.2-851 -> 0.94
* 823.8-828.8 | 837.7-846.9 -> 0.96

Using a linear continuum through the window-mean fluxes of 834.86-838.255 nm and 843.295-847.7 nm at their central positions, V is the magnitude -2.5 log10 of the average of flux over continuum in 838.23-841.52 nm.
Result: 0.01 mag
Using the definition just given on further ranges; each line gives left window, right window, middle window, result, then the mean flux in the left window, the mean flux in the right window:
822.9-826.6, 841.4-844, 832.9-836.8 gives -0.015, 25.2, 24.1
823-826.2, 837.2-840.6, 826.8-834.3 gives -0.012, 25.1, 24.5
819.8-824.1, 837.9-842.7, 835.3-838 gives -0.020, 25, 24.5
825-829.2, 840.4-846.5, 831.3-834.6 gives 0.013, 25.6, 24.3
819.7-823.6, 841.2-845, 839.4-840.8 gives -0.017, 25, 24.2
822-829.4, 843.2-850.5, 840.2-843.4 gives -0.008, 25.3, 23.9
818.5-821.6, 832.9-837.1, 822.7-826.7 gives -0.007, 25.1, 25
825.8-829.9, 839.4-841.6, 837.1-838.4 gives 0.006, 25.5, 24.7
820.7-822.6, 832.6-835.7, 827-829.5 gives -0.034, 24.8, 24.9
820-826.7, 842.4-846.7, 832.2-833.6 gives 0.005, 25.1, 24.2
